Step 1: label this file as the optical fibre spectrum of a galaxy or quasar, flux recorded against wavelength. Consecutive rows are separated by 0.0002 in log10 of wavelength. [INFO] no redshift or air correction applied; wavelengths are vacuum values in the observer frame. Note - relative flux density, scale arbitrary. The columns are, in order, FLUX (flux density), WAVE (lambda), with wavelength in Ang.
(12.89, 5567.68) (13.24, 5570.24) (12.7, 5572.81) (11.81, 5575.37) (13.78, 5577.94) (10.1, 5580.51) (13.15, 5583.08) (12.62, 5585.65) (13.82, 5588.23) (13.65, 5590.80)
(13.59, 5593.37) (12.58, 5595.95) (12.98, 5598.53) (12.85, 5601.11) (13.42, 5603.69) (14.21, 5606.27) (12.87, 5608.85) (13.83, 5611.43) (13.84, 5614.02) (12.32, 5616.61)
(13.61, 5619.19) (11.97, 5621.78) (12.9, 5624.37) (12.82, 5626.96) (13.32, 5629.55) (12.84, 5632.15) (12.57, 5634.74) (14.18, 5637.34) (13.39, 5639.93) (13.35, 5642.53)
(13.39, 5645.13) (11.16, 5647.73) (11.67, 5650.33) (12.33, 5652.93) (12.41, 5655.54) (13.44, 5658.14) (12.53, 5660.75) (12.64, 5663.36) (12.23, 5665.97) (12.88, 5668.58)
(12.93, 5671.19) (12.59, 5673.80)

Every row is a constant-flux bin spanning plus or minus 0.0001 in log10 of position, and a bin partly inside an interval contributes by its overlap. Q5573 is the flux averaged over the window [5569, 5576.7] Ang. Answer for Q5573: 12.6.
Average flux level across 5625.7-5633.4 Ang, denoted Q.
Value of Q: 13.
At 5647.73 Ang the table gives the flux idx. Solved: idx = 11.16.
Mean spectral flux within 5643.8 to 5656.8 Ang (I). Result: 12.2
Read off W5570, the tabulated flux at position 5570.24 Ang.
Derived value 13.24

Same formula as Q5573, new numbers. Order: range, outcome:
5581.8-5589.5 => 13.2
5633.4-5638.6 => 13.4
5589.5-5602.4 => 13.1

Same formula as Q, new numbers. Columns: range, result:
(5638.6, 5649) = 12.8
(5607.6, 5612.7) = 13.4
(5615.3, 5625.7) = 12.7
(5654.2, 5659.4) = 12.9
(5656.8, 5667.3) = 12.7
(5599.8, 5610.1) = 13.3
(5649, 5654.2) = 12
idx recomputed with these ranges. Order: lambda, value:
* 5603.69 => 13.42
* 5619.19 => 13.61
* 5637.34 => 14.18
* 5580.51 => 10.1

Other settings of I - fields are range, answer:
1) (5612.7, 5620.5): 13.2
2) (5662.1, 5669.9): 12.6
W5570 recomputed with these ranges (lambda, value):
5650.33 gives 11.67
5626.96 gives 12.82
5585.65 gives 12.62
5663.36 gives 12.64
